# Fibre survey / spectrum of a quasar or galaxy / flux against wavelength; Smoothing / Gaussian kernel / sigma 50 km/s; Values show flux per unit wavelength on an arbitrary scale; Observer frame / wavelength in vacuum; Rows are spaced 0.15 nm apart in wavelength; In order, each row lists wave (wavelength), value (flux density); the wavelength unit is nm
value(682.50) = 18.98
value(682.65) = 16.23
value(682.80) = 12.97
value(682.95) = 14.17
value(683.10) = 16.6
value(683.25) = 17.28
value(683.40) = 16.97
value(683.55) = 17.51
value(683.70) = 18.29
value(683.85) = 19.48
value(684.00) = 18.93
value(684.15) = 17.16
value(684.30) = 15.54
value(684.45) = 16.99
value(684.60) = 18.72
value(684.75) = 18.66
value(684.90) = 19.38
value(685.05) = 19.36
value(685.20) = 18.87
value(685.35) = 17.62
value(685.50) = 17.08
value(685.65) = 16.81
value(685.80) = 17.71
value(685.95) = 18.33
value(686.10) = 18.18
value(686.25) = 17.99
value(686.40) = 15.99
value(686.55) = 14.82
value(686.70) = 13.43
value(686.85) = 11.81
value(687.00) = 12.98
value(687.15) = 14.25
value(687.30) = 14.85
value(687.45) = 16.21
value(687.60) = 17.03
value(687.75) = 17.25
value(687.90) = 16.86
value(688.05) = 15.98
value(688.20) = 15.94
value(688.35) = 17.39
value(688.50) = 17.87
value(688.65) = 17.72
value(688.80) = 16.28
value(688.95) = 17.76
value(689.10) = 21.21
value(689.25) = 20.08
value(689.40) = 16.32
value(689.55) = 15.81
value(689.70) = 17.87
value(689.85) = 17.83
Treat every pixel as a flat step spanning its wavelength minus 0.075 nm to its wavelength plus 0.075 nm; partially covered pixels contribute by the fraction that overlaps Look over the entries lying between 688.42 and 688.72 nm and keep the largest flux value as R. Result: 17.87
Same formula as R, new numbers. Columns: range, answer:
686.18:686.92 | 17.99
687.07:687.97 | 17.25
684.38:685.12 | 19.38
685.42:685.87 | 17.71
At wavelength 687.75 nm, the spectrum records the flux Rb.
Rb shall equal 17.25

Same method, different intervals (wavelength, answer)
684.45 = 16.99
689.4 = 16.32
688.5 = 17.87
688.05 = 15.98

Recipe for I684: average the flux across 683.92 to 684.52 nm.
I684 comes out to 17.2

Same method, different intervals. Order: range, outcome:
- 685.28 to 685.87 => 17.3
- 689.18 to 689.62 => 17.4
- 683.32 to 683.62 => 17.2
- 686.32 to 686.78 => 14.8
